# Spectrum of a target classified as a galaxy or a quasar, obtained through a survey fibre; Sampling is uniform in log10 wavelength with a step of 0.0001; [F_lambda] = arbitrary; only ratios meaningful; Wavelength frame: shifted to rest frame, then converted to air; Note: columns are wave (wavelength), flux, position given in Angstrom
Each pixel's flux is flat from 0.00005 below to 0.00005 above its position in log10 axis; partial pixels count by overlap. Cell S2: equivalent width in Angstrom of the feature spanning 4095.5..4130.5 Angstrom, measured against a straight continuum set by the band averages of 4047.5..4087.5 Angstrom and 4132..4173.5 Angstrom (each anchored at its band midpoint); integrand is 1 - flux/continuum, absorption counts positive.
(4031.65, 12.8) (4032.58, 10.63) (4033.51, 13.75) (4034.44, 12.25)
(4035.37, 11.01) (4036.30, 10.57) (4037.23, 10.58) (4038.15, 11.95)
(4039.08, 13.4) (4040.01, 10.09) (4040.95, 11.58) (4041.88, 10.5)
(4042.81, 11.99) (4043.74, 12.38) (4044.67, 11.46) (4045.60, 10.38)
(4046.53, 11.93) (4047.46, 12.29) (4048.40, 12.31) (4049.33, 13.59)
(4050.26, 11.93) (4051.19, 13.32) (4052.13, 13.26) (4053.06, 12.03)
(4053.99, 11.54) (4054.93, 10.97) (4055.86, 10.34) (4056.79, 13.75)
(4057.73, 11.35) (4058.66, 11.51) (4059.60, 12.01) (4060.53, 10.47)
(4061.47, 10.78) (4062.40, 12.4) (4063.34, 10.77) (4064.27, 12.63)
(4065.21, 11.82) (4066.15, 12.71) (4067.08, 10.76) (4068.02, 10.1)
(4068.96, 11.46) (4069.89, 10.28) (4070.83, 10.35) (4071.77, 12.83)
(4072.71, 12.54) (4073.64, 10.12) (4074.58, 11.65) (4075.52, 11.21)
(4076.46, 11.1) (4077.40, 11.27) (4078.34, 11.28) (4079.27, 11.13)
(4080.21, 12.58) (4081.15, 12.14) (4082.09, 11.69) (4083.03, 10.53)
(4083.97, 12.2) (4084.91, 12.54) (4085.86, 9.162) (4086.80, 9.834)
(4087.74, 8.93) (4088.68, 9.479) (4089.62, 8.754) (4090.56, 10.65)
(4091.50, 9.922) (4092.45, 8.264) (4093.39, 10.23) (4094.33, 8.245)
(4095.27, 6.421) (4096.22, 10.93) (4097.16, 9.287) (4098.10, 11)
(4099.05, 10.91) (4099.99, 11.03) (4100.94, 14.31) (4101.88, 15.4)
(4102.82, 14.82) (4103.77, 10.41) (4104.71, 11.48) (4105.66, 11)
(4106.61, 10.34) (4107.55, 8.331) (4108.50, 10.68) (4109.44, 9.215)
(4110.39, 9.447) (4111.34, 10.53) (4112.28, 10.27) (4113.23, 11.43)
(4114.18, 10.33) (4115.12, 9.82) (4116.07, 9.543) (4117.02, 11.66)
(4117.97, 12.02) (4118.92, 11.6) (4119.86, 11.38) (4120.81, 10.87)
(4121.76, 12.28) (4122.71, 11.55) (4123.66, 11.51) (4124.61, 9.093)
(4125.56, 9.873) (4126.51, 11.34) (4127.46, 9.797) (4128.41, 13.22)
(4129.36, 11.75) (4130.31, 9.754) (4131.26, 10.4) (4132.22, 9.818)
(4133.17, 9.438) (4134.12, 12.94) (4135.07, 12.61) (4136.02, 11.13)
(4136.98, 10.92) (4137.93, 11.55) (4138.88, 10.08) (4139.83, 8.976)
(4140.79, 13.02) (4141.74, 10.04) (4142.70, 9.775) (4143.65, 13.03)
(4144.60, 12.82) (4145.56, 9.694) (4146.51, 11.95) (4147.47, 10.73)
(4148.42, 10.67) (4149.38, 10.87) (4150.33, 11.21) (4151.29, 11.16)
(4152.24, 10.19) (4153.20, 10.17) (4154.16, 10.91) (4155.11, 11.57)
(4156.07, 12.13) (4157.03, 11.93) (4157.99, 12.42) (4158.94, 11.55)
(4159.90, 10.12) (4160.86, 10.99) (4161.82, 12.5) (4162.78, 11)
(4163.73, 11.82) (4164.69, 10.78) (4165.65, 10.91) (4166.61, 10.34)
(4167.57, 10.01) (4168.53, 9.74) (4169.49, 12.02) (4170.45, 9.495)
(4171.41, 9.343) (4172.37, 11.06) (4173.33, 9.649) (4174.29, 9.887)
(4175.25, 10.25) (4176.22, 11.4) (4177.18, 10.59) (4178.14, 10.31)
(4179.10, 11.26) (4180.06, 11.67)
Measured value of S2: 0.8 Angstrom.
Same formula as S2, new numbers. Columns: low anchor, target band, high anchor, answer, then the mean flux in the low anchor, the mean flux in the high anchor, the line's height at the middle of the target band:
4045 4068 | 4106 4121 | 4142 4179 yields 1.1 Angstrom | 11.8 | 10.9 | 11.3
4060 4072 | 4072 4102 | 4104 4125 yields 0.8 Angstrom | 11.3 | 10.7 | 11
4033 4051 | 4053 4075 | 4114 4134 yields 0.2 Angstrom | 11.8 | 10.9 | 11.6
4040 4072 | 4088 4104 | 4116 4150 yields 1.1 Angstrom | 11.7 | 11.1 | 11.4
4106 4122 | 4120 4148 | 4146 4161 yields -0.5 Angstrom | 10.6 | 11.2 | 10.9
